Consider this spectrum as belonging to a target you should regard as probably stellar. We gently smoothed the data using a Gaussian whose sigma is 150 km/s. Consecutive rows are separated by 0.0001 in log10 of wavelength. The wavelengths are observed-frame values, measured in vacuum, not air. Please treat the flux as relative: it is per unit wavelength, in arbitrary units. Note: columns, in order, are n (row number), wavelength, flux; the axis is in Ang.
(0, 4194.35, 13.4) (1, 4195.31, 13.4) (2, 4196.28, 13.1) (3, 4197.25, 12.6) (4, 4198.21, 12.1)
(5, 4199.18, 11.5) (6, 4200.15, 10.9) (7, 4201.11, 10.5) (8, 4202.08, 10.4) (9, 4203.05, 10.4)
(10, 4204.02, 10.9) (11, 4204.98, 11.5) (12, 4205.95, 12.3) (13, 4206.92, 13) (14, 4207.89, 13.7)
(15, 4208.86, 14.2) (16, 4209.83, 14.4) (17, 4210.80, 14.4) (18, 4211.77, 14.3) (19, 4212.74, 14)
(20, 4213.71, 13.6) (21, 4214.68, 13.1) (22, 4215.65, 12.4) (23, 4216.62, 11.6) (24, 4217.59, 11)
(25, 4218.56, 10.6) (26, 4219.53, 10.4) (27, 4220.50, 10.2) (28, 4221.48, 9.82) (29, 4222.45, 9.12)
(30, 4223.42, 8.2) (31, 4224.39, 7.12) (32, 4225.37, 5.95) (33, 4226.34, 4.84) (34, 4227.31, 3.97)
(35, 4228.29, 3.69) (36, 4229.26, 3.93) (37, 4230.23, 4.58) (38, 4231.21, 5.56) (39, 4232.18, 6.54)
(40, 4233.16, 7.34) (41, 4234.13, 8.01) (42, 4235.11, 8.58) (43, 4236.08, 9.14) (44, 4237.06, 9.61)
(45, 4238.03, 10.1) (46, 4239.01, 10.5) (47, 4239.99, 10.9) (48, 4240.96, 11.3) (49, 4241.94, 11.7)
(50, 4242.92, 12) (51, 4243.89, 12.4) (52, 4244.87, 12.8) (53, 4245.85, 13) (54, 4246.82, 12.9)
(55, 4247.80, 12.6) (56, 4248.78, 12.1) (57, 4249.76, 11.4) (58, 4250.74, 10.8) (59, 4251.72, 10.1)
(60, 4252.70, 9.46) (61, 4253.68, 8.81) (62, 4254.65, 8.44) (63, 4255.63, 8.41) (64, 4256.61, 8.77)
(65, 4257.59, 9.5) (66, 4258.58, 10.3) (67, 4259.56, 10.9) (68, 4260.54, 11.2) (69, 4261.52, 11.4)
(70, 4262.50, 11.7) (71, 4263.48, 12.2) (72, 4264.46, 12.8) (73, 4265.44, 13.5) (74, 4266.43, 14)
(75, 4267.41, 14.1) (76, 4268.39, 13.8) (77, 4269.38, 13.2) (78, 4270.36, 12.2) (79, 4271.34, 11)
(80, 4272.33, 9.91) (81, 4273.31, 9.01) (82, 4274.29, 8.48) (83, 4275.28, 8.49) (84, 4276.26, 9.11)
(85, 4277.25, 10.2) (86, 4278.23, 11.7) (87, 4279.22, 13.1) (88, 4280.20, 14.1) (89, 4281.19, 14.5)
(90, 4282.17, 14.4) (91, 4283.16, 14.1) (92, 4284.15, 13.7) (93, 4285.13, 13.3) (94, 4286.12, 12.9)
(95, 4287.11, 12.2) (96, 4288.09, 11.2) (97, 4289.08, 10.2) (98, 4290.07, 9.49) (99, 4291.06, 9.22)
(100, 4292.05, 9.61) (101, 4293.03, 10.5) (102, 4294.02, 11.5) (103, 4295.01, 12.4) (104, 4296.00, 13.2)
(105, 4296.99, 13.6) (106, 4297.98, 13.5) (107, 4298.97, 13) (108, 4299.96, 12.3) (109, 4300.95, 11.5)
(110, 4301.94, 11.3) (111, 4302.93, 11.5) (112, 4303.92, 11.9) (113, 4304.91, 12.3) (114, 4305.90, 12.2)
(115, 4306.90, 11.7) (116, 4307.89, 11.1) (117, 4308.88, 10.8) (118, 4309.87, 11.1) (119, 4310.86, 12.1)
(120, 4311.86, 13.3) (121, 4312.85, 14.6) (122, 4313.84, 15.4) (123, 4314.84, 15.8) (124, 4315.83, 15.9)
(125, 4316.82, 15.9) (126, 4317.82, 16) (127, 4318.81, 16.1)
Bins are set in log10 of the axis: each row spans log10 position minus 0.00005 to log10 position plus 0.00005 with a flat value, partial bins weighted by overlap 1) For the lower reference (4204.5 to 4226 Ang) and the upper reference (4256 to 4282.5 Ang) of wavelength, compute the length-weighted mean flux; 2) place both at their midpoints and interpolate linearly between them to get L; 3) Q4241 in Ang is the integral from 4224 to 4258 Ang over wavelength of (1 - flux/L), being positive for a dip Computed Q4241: 7.35 Ang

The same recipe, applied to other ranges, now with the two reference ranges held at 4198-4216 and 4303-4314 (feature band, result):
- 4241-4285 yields 2.9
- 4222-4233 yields 5.9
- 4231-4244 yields 3.0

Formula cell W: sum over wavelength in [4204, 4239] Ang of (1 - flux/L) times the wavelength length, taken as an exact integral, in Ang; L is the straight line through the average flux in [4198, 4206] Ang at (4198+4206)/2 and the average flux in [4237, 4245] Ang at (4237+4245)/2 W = 4.4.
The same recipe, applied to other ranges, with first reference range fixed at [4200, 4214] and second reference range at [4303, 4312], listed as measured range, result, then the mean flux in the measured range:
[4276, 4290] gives -0.6 Ang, 12.4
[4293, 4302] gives -0.4 Ang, 12.4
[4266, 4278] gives 0.9 Ang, 11.1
